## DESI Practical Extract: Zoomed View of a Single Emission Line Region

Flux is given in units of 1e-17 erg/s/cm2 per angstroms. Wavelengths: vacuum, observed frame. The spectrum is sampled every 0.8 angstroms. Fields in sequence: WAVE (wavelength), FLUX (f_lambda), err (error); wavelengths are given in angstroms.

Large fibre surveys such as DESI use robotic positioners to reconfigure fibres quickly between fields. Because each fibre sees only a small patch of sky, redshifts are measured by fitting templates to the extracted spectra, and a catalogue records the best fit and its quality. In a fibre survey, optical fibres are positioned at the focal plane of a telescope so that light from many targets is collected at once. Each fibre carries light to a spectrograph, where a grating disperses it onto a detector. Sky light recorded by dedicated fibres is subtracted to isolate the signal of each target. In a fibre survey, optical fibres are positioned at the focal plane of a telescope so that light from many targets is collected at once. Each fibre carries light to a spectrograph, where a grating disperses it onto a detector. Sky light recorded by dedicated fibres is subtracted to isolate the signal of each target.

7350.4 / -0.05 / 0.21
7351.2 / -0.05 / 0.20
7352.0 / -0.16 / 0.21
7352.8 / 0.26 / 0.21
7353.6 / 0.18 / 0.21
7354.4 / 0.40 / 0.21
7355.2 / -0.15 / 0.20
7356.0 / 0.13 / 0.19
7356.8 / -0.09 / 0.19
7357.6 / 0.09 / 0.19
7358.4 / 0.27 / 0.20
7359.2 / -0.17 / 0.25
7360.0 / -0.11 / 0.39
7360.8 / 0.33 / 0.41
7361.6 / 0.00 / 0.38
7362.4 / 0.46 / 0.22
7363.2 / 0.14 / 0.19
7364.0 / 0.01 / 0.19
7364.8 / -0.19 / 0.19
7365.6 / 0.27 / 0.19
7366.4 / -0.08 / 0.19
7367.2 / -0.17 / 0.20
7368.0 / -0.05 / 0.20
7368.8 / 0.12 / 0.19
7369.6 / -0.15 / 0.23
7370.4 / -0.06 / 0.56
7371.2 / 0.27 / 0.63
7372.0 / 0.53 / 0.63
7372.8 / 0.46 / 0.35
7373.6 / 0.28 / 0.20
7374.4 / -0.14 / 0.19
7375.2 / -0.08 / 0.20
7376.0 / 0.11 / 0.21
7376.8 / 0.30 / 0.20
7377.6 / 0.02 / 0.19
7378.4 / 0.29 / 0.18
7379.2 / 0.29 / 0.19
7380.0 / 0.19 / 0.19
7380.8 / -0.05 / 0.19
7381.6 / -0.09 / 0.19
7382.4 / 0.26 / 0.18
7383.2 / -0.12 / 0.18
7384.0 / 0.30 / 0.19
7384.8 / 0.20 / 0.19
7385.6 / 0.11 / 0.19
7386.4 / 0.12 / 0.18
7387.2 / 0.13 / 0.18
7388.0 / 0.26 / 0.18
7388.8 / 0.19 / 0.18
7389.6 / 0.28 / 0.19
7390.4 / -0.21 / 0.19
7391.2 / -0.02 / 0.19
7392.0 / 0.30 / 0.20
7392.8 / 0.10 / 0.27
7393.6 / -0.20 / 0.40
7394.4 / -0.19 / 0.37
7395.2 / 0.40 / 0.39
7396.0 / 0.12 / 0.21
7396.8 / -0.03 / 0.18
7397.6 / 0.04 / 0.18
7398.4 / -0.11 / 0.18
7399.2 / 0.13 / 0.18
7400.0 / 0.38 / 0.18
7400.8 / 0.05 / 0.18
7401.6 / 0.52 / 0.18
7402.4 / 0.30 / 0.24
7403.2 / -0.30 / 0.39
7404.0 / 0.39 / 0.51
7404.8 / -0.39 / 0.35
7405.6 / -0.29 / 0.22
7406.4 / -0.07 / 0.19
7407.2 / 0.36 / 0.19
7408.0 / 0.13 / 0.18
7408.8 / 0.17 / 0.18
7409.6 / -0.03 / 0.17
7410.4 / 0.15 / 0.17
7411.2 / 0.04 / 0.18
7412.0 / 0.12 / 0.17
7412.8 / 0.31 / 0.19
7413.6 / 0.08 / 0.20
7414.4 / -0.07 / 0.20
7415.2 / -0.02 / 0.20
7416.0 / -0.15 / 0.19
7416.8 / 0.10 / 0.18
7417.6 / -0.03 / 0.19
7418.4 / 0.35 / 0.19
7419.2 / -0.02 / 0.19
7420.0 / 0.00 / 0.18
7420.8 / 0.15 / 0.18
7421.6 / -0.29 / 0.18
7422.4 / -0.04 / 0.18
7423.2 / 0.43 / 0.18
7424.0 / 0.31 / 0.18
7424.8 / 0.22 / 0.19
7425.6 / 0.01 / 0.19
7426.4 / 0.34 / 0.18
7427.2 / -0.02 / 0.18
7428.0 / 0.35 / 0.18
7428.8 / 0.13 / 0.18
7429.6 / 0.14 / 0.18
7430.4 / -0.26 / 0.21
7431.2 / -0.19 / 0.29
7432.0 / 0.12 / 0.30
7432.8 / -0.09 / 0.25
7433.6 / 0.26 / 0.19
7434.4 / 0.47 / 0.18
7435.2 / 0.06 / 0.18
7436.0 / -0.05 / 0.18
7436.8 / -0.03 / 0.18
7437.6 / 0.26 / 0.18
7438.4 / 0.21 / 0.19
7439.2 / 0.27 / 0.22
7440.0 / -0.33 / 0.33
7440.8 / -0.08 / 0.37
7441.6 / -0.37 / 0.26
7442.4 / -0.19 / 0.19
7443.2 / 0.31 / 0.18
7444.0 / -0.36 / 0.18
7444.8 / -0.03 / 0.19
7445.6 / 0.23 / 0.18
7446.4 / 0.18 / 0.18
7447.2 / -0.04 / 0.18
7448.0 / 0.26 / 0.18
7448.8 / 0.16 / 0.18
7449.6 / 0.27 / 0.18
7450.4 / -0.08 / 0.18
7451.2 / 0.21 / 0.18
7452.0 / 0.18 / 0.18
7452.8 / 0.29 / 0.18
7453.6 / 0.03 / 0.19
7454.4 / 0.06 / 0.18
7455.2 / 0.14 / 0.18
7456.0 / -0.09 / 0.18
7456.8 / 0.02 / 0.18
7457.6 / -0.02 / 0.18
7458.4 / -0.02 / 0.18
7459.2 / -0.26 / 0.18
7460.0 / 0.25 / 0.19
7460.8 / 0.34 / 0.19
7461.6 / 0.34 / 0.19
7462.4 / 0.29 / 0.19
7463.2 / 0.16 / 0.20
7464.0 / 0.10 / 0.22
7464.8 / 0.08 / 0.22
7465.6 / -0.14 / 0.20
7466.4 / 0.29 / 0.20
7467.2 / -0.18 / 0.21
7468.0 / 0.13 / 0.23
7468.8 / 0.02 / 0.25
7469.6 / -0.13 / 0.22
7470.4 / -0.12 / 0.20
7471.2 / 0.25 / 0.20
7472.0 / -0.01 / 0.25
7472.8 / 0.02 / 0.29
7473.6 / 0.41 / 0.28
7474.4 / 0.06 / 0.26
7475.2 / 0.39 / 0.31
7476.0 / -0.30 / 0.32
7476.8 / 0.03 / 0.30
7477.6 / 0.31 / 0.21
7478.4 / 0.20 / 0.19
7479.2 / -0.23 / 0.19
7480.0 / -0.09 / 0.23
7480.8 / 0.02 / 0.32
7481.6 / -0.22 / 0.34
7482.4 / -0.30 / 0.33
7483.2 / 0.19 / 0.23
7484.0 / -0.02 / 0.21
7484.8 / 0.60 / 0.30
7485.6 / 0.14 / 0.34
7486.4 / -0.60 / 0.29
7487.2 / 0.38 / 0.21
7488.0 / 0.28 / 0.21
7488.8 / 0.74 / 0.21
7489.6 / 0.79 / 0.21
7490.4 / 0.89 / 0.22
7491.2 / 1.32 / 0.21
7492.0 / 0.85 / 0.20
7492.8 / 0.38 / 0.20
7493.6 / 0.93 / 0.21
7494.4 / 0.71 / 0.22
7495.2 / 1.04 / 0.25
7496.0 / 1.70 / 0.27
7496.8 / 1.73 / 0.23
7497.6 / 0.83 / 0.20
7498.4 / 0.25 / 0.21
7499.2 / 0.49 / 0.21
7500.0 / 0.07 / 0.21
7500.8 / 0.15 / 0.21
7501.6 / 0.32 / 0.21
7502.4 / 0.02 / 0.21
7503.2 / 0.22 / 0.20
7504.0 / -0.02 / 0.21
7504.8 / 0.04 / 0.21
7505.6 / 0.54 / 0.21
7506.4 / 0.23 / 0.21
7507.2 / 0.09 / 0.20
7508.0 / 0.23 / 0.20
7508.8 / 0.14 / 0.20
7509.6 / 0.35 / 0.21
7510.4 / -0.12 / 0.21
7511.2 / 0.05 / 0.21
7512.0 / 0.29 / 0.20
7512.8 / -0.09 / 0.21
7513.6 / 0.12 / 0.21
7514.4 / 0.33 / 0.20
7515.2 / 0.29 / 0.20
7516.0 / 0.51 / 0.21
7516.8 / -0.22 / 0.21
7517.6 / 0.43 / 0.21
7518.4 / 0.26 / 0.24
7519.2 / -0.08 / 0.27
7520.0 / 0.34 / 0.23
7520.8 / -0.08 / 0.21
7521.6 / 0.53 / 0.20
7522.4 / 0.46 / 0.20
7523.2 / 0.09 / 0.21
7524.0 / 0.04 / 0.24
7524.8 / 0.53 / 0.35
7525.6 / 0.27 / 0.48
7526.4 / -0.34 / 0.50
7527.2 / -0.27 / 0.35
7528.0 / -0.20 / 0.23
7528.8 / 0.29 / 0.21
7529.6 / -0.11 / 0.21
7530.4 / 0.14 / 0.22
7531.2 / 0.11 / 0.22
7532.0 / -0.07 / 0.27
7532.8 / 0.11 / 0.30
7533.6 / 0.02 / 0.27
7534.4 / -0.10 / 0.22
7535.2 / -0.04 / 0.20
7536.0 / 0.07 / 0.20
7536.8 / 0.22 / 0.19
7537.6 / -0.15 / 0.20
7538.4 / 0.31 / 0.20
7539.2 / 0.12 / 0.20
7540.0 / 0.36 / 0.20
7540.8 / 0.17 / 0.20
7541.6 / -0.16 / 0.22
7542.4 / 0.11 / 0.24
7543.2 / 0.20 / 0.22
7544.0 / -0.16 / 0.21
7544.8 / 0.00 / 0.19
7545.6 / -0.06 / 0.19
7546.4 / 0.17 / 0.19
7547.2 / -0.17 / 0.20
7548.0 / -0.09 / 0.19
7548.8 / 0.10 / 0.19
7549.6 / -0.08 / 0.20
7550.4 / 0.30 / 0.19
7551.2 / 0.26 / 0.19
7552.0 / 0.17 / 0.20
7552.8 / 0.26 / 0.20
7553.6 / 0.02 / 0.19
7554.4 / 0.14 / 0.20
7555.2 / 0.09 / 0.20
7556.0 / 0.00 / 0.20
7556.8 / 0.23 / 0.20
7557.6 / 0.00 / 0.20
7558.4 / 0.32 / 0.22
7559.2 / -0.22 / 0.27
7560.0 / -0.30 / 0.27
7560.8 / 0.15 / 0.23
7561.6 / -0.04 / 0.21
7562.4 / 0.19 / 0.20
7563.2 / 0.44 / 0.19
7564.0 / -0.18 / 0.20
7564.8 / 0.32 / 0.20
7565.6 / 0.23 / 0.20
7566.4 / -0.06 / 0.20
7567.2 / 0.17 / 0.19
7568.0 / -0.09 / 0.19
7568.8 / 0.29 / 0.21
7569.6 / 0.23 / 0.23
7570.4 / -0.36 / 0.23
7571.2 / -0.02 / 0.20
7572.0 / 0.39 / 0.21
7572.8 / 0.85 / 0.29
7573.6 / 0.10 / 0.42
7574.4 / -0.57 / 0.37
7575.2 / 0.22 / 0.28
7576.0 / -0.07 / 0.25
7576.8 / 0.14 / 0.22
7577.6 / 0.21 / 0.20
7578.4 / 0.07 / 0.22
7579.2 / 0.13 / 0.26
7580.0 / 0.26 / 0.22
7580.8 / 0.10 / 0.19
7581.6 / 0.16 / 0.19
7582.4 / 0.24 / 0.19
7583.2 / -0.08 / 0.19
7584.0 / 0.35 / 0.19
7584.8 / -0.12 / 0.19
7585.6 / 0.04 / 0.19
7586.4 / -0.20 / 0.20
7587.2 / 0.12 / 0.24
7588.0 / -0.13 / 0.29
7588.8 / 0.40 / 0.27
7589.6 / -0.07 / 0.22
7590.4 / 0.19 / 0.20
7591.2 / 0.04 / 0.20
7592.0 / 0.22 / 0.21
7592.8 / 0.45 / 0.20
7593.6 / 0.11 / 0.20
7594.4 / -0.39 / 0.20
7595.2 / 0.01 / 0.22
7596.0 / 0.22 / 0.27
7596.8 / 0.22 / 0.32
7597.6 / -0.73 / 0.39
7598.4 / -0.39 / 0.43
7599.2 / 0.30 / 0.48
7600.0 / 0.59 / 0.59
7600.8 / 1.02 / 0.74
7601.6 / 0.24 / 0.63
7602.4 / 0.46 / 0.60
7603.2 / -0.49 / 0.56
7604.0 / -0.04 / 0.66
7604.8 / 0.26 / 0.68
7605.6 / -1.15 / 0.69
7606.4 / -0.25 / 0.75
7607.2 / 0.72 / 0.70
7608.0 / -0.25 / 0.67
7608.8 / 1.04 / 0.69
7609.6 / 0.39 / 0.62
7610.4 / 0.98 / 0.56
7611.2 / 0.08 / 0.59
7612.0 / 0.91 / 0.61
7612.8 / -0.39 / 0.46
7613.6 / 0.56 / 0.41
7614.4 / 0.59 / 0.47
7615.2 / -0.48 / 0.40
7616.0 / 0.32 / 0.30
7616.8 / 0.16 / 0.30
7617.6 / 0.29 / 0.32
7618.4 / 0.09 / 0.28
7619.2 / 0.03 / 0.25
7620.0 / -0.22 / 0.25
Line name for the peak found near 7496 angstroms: [O II]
